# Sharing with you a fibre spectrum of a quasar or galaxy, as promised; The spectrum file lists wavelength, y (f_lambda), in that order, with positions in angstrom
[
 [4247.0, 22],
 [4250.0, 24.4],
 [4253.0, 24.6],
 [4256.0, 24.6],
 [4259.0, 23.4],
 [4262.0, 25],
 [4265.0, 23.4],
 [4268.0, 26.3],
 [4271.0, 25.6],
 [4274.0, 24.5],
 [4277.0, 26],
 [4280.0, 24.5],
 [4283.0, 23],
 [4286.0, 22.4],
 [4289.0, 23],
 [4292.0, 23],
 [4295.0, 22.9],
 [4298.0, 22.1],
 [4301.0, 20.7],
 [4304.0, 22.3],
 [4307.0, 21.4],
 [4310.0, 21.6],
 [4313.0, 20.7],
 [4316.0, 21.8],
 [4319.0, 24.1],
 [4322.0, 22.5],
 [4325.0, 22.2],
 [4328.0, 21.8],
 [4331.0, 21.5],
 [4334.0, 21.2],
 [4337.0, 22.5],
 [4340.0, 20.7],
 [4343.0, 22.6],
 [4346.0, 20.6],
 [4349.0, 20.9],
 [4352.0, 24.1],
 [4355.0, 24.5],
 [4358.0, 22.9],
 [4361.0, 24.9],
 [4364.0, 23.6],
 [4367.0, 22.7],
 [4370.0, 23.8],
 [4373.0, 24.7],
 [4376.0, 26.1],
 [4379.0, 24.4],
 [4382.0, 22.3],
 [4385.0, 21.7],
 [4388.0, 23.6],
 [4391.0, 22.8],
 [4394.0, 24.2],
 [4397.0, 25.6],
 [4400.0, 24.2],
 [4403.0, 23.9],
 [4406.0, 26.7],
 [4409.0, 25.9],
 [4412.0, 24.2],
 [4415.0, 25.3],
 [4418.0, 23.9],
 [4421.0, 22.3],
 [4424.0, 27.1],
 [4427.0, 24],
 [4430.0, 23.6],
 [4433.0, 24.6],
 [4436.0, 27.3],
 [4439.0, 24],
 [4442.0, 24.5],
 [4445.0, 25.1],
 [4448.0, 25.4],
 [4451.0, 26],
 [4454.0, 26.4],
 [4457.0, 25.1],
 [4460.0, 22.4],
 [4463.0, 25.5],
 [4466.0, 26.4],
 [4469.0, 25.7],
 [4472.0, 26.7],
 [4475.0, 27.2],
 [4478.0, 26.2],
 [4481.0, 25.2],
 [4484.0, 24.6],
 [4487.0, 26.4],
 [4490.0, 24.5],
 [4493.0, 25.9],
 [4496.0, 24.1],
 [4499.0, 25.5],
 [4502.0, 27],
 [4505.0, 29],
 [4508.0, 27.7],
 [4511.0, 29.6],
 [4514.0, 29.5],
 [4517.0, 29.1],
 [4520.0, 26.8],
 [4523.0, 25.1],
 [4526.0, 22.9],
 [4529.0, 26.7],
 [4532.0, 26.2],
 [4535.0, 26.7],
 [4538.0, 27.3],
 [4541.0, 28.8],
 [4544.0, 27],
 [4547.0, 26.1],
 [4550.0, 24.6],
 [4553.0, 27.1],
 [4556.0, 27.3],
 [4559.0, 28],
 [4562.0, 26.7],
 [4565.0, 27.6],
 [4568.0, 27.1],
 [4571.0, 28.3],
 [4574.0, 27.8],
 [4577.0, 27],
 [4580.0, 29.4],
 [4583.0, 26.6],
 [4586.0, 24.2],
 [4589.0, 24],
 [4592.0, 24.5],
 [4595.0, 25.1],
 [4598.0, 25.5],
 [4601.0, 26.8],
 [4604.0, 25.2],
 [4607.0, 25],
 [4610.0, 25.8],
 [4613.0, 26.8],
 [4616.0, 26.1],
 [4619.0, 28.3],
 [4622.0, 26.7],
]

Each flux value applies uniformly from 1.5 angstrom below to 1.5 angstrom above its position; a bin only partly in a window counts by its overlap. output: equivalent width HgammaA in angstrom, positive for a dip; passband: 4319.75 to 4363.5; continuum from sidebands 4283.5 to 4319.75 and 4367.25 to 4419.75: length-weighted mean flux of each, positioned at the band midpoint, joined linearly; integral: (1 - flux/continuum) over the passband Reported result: 1.3 angstrom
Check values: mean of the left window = 22.1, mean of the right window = 24.3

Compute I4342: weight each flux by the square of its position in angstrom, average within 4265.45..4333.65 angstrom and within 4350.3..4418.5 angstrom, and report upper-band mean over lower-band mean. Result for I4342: 1.10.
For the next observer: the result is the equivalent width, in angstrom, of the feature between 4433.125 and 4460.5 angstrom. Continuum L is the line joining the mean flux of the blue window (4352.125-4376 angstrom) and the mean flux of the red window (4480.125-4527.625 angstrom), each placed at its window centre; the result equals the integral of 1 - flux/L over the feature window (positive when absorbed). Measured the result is 0.3 angstrom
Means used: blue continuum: 24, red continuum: 26.4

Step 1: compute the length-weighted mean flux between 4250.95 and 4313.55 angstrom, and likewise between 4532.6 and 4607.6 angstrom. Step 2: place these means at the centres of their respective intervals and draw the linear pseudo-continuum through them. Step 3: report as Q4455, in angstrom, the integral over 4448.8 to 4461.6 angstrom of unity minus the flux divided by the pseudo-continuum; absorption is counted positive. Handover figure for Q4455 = 0.16 angstrom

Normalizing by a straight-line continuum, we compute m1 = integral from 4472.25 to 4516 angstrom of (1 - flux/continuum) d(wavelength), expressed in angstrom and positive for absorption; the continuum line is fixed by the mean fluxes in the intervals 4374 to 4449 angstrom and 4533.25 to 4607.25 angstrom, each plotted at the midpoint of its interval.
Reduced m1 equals -1.8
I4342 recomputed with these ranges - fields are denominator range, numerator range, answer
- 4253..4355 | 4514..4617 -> 1.30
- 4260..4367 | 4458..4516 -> 1.24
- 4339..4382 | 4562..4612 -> 1.25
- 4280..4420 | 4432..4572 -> 1.22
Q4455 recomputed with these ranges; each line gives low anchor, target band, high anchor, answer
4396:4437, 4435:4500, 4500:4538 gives 1.4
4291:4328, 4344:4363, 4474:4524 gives 0.1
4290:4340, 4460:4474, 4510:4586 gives -0.2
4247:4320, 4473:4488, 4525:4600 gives -0.2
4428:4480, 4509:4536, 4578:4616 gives -1.5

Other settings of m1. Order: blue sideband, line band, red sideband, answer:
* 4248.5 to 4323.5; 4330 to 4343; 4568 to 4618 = 1.21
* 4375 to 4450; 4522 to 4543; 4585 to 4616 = -1.04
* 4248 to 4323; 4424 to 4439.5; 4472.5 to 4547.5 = 0.30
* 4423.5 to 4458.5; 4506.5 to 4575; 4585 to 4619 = -4.67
